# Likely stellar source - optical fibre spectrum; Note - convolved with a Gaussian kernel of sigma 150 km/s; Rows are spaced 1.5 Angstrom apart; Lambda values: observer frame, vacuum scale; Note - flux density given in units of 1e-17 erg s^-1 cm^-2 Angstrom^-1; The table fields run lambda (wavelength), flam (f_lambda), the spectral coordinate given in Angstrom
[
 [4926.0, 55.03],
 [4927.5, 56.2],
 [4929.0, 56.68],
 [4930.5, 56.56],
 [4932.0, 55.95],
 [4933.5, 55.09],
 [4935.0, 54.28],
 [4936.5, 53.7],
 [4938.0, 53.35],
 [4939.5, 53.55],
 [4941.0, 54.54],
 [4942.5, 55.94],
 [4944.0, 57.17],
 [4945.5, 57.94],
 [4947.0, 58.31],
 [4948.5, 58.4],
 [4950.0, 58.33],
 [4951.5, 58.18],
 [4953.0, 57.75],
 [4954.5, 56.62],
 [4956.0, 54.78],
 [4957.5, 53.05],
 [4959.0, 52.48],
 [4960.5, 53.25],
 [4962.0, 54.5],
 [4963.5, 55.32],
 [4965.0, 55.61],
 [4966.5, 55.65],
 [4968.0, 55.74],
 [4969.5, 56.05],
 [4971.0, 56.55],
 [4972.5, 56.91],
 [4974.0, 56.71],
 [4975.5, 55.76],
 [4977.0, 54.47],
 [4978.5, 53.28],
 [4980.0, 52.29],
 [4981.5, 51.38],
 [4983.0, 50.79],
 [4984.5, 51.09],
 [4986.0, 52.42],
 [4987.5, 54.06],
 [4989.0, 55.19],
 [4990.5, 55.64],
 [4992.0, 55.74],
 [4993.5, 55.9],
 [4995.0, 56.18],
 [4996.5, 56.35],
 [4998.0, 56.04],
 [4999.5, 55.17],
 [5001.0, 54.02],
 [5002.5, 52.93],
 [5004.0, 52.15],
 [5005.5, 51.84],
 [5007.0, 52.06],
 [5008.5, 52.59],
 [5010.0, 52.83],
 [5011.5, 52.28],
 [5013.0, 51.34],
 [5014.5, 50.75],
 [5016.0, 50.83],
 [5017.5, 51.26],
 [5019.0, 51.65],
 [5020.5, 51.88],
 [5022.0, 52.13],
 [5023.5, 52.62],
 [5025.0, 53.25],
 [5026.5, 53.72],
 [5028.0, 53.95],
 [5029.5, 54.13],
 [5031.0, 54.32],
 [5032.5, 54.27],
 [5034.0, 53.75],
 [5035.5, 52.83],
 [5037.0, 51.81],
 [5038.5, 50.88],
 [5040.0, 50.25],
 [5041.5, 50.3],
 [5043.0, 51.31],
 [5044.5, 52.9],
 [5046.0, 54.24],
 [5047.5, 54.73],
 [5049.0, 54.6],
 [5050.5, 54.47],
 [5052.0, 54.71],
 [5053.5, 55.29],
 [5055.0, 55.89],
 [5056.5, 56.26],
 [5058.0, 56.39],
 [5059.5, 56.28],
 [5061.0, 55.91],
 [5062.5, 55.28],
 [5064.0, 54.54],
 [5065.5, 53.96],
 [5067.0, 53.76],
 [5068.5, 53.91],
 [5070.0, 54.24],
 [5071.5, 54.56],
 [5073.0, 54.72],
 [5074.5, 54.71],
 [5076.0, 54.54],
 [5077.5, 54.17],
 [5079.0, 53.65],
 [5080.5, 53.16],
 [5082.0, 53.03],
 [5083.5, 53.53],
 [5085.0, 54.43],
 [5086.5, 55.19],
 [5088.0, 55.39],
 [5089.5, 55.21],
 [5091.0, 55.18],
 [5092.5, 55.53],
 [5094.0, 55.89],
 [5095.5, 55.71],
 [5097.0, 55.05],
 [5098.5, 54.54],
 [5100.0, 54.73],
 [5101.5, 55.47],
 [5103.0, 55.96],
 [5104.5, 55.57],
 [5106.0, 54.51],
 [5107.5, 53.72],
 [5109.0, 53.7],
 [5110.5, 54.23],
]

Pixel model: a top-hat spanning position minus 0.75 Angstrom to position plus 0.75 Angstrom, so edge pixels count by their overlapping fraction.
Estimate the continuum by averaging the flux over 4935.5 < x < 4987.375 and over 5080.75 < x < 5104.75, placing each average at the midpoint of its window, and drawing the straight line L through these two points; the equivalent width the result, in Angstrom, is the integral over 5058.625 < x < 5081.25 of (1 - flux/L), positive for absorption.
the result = 0.2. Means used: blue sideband 55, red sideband 55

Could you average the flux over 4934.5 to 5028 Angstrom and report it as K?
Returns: 54.3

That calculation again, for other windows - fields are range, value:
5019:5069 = 53.7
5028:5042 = 52.6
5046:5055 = 54.8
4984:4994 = 54.3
